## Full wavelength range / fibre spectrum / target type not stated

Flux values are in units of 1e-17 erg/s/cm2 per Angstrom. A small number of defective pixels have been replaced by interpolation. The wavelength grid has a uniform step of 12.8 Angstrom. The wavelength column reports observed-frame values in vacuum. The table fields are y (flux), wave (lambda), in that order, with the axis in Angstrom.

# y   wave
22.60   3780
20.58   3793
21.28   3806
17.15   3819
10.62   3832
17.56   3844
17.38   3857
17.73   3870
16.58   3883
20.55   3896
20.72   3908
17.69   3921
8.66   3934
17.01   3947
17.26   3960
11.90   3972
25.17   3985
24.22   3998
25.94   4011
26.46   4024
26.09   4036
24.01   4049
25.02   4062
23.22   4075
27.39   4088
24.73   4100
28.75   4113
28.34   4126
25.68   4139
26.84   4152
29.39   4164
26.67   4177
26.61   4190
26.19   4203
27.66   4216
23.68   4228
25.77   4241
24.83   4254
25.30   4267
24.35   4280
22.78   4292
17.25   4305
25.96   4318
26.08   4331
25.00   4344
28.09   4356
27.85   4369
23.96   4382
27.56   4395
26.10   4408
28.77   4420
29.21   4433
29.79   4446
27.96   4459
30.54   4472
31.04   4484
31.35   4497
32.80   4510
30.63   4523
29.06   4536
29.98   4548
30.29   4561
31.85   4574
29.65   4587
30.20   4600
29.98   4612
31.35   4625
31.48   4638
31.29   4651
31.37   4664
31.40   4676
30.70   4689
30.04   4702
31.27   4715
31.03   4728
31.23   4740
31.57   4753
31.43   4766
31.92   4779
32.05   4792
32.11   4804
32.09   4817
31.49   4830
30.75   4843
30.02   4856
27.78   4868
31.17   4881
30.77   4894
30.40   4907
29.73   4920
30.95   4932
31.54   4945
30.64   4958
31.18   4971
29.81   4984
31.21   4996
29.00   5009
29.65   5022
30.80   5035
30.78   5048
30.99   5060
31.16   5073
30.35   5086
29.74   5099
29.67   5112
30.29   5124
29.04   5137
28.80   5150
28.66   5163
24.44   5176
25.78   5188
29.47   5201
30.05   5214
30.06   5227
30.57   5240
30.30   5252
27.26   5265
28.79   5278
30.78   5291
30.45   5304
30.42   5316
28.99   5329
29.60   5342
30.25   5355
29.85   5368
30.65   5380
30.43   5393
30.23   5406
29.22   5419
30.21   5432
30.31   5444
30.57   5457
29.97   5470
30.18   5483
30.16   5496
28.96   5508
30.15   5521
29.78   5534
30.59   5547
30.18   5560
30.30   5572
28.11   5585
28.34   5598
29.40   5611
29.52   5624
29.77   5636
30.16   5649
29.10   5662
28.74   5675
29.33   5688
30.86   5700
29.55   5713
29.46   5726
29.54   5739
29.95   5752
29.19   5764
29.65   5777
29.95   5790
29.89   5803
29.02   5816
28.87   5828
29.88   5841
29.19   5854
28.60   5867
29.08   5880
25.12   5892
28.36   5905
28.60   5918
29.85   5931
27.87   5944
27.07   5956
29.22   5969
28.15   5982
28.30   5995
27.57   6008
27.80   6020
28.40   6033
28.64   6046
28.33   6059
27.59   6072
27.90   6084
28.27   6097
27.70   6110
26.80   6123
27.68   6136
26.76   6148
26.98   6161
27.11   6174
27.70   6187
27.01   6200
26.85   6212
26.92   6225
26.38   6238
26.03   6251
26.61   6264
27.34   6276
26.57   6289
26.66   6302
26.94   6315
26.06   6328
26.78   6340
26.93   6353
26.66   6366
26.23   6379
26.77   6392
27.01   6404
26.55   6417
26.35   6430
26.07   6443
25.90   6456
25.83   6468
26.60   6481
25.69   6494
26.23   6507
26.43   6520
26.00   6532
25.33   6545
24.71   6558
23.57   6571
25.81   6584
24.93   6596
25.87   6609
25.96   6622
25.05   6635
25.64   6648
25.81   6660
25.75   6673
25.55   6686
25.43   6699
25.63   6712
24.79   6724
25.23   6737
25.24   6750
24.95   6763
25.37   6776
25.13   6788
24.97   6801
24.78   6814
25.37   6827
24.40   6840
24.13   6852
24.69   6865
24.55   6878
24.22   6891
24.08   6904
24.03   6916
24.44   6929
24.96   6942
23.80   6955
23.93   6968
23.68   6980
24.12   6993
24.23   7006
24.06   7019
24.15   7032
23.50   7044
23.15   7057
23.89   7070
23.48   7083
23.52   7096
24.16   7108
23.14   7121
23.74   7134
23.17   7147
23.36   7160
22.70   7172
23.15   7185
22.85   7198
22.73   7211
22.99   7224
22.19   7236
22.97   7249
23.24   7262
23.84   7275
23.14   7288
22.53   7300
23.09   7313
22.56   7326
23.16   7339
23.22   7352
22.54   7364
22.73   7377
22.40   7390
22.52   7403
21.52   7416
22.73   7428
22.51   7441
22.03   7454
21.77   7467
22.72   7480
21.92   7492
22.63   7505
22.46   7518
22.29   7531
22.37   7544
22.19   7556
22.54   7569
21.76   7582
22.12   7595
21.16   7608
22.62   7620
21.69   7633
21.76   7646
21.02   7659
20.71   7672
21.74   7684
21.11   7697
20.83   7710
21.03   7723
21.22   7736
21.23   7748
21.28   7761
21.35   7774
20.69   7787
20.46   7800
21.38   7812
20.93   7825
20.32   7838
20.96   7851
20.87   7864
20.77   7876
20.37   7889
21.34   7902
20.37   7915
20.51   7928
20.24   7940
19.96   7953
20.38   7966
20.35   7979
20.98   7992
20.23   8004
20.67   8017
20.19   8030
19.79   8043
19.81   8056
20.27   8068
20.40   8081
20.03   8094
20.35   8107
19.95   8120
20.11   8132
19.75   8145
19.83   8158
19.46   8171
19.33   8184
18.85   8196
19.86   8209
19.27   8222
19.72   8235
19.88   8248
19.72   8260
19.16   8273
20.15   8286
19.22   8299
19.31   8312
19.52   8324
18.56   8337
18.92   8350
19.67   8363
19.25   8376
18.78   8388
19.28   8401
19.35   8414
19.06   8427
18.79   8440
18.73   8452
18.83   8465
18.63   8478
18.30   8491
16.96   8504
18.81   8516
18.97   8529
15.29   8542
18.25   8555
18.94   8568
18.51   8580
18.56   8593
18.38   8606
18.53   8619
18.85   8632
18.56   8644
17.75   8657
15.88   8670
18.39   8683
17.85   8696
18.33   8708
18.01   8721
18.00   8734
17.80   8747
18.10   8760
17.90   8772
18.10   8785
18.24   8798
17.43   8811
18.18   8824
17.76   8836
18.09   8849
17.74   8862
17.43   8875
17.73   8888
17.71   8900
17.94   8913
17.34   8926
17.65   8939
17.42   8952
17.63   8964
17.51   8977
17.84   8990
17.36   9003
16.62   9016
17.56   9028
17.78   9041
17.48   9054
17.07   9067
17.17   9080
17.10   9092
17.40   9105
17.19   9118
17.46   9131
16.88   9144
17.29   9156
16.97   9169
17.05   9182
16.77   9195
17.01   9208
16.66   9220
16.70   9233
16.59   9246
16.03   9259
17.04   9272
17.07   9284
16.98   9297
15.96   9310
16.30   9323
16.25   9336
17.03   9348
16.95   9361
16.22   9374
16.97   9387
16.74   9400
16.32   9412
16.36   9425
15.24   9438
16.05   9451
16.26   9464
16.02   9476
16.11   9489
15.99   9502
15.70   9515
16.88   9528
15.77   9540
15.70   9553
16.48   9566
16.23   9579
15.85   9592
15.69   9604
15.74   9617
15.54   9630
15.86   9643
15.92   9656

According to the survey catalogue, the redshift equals 0.00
